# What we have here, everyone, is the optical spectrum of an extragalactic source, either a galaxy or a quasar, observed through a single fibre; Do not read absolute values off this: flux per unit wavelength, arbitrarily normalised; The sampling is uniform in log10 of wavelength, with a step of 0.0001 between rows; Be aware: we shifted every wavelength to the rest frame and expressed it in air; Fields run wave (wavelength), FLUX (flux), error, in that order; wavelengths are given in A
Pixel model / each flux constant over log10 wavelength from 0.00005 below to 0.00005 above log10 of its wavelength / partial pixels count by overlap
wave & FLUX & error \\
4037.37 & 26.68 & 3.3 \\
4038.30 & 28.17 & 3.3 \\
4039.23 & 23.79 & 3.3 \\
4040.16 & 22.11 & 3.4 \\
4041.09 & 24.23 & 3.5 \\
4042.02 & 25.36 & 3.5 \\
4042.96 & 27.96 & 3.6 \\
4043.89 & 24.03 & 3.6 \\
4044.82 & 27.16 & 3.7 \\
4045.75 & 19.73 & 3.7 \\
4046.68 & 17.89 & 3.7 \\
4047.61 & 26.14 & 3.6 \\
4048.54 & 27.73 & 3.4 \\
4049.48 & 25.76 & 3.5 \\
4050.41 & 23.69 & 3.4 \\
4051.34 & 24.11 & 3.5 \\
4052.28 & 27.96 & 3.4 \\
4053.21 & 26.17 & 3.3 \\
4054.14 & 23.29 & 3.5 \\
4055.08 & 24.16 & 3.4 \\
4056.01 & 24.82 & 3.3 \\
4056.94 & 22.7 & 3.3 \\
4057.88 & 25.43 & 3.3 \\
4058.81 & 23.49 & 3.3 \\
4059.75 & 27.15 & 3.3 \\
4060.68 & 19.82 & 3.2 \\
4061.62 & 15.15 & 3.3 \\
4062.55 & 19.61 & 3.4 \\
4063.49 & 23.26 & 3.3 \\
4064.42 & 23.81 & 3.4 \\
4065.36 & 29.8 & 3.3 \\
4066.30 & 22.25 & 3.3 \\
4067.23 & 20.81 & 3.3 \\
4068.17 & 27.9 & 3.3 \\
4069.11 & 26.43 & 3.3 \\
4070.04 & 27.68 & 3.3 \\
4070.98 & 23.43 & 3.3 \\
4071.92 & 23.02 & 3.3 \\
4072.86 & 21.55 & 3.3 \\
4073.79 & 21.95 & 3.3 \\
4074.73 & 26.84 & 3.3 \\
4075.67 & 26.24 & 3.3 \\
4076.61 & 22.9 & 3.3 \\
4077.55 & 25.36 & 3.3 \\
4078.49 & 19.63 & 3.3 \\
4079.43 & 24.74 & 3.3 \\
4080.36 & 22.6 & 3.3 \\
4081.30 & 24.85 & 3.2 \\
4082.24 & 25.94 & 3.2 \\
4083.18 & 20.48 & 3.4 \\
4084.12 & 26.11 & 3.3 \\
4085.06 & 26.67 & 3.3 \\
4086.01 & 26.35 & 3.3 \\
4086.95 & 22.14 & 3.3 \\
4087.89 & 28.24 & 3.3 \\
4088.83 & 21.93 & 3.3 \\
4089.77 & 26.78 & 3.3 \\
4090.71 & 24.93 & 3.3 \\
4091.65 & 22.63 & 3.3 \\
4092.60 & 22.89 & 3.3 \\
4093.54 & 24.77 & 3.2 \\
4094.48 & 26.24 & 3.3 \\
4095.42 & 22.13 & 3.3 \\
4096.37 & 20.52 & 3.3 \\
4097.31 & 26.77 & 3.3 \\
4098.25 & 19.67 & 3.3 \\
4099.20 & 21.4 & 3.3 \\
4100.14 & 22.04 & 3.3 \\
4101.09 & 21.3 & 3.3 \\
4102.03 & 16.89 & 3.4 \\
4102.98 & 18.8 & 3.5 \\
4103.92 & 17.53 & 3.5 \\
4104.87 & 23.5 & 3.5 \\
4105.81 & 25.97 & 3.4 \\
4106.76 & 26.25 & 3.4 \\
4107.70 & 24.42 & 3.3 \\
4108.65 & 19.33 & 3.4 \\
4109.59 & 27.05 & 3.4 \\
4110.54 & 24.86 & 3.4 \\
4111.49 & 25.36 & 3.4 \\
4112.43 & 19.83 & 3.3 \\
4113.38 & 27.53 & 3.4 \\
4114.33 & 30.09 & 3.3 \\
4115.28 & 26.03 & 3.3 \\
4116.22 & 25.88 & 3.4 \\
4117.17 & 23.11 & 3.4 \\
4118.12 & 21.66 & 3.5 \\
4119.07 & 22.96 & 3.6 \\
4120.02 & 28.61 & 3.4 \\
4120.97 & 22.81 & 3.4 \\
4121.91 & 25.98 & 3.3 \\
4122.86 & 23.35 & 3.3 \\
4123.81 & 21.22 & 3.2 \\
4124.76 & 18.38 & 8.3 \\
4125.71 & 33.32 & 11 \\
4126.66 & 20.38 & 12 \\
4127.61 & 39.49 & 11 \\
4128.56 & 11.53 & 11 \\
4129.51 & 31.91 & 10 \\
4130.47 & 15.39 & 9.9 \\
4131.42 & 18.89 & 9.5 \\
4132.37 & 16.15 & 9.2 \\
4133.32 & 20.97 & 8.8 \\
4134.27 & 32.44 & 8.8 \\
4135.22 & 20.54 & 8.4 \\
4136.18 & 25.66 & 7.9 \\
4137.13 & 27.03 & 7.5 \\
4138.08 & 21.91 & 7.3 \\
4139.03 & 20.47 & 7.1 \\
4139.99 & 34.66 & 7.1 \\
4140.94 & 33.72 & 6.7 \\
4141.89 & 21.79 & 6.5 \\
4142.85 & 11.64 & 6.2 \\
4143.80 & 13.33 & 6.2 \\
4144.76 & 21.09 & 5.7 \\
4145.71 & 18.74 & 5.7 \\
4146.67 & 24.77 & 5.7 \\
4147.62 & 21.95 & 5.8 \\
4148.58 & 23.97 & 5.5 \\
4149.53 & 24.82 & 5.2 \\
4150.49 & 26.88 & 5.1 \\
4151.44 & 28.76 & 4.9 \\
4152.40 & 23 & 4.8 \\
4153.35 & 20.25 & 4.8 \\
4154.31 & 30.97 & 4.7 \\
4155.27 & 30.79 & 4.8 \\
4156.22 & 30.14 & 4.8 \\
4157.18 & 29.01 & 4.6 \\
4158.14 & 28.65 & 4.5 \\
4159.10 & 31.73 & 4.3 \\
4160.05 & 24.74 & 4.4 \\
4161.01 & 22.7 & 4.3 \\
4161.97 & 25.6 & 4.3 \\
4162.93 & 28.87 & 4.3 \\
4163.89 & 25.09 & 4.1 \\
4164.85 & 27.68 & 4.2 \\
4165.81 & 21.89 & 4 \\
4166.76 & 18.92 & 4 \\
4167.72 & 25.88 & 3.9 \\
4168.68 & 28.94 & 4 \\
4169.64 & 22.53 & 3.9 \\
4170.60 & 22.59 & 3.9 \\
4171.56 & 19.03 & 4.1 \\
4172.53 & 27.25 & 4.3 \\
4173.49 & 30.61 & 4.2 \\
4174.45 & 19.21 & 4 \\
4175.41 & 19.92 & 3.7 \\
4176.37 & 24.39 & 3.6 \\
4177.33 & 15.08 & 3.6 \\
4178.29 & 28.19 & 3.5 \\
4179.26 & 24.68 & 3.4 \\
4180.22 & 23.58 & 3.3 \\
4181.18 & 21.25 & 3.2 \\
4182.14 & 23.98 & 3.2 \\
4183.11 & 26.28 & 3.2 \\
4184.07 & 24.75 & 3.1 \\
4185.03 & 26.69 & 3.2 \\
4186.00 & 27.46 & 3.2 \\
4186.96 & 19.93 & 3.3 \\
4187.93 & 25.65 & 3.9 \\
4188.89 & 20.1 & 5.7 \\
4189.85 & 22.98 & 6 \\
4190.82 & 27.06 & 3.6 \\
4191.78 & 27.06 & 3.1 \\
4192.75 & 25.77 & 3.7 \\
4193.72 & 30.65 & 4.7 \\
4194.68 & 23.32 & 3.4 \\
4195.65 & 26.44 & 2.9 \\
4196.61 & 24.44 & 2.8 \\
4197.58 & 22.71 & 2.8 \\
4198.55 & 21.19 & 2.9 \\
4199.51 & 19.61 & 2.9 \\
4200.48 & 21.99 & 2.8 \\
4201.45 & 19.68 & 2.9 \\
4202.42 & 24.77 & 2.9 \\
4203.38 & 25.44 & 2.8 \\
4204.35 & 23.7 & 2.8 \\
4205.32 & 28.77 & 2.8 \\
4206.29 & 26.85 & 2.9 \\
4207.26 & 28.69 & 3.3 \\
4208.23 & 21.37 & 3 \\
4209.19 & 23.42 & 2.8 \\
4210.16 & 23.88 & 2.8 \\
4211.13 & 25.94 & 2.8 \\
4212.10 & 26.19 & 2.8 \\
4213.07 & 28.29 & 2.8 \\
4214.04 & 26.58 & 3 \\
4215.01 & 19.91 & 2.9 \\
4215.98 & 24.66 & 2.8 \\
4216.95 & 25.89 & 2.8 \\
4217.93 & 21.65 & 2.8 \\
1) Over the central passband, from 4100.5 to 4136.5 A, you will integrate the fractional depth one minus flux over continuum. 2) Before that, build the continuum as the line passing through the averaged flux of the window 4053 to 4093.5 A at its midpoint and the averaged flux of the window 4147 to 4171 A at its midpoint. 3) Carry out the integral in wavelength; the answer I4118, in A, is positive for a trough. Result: 2.1 A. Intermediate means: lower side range 24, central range 23.5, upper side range 25.9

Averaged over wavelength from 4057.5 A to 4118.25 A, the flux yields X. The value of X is 23.7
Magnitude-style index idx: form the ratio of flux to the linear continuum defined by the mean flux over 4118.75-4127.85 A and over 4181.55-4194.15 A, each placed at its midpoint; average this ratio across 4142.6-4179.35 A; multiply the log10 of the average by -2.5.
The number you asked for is 0.04 mag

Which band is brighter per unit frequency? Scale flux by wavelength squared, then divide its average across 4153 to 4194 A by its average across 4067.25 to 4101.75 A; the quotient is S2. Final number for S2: 1.09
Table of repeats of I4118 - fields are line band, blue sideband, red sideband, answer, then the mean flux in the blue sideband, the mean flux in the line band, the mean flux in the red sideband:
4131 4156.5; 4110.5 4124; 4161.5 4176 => 0.6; 24.7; 23.9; 24.3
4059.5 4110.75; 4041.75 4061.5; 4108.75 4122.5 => 2.5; 24.3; 23.5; 25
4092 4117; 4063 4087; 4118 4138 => 0.7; 24.4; 23.3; 23.7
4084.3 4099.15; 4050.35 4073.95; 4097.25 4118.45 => -0.4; 23.9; 24.1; 23.2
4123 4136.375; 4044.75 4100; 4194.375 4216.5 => 0.5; 23.9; 23.2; 24.3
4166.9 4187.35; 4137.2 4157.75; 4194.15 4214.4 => 0.5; 24.5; 23.8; 24.5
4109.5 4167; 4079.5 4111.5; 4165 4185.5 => -2.4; 23.4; 24.5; 23.7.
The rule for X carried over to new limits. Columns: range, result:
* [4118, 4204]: 24.2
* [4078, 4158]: 23.9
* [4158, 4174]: 25.4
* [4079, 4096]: 24.4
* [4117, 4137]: 23.6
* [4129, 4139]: 22.9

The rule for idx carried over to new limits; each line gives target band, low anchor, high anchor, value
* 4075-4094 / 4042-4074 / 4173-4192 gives -0.01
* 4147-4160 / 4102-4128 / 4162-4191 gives -0.12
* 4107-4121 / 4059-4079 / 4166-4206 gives -0.05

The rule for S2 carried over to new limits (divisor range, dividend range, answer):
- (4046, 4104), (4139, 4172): 1.09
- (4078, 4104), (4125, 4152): 1.04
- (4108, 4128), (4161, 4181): 0.98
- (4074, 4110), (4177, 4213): 1.09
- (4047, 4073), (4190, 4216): 1.10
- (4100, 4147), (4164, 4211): 1.07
